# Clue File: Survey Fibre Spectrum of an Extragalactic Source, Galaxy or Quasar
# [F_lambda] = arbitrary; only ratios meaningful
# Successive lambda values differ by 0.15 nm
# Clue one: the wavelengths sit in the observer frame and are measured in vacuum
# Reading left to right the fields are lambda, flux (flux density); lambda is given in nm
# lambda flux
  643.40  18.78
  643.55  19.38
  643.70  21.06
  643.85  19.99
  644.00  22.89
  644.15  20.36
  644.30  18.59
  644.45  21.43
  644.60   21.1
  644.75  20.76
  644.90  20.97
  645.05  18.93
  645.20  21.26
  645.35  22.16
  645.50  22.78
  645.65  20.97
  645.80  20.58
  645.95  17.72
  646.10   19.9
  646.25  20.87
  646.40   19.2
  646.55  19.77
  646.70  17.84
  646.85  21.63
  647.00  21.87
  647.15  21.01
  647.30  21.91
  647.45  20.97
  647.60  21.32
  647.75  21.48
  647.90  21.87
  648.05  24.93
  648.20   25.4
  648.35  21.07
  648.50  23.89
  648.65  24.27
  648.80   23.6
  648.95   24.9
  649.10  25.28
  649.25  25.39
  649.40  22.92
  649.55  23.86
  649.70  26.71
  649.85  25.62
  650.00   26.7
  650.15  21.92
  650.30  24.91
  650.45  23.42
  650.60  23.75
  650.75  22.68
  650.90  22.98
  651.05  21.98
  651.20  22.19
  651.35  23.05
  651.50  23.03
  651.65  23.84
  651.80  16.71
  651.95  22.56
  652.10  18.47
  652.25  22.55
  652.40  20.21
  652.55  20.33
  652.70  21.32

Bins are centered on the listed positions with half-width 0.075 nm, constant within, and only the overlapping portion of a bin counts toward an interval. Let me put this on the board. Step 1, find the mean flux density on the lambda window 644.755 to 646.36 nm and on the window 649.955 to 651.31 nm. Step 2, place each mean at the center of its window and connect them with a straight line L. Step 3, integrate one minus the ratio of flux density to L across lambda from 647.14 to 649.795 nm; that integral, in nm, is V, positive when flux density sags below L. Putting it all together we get -0.15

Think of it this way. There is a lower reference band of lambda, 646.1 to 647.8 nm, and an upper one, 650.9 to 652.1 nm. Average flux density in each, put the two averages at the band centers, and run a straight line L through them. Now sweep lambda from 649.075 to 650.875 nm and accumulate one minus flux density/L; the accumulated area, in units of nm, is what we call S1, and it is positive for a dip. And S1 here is -0.250 nm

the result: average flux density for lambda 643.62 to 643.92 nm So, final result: 20.5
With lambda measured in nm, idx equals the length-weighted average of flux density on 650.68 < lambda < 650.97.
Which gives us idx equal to 22.8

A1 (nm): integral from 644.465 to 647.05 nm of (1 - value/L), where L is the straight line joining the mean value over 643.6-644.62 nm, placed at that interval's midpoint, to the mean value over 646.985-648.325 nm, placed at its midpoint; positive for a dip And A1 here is 0.11 nm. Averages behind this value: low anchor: 20.7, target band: 20.5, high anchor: 22.3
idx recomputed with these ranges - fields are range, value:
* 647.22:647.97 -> 21.5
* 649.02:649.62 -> 24.4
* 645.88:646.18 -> 18.9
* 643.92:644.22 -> 21.6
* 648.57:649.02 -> 24.2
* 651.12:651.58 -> 22.8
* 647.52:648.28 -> 23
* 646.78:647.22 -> 21.5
